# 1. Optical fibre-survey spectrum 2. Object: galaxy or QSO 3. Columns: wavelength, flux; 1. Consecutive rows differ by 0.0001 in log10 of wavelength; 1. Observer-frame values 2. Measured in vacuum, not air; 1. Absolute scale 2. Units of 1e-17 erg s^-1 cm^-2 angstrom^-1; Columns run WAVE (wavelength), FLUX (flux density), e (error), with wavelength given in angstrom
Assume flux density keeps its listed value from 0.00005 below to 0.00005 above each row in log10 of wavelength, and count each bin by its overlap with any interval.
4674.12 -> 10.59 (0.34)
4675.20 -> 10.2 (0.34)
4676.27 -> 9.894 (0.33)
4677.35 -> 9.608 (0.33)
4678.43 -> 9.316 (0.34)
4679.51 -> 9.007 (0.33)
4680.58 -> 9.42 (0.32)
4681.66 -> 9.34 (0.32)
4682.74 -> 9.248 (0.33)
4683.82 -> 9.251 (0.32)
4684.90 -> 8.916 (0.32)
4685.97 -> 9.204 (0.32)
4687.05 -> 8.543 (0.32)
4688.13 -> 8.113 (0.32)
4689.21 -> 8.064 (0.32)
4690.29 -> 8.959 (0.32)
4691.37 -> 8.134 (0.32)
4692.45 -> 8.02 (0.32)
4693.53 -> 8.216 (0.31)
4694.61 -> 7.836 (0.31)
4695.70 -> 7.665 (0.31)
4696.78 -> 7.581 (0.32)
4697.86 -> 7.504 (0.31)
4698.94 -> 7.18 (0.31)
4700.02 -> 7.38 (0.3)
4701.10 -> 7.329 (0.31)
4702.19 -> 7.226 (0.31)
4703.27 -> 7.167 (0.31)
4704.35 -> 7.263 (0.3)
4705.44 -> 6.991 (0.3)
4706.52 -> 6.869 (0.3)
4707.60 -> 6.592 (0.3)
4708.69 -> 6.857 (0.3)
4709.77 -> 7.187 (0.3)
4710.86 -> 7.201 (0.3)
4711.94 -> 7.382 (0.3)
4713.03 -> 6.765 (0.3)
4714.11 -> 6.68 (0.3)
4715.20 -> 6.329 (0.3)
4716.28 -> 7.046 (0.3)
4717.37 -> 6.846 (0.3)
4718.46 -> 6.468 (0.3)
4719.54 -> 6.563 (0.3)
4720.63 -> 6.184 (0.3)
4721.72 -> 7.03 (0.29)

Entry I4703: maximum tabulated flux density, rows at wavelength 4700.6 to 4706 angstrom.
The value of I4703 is 7.329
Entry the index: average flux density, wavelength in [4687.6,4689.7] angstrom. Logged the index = 8.09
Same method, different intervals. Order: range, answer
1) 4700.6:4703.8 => 7.23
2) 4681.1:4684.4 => 9.26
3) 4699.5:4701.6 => 7.36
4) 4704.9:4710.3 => 6.91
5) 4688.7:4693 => 8.3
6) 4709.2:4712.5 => 7.25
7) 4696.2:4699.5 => 7.44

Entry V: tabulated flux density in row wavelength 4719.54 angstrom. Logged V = 6.563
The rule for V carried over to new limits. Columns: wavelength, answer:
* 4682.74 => 9.248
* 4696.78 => 7.581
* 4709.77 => 7.187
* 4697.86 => 7.504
